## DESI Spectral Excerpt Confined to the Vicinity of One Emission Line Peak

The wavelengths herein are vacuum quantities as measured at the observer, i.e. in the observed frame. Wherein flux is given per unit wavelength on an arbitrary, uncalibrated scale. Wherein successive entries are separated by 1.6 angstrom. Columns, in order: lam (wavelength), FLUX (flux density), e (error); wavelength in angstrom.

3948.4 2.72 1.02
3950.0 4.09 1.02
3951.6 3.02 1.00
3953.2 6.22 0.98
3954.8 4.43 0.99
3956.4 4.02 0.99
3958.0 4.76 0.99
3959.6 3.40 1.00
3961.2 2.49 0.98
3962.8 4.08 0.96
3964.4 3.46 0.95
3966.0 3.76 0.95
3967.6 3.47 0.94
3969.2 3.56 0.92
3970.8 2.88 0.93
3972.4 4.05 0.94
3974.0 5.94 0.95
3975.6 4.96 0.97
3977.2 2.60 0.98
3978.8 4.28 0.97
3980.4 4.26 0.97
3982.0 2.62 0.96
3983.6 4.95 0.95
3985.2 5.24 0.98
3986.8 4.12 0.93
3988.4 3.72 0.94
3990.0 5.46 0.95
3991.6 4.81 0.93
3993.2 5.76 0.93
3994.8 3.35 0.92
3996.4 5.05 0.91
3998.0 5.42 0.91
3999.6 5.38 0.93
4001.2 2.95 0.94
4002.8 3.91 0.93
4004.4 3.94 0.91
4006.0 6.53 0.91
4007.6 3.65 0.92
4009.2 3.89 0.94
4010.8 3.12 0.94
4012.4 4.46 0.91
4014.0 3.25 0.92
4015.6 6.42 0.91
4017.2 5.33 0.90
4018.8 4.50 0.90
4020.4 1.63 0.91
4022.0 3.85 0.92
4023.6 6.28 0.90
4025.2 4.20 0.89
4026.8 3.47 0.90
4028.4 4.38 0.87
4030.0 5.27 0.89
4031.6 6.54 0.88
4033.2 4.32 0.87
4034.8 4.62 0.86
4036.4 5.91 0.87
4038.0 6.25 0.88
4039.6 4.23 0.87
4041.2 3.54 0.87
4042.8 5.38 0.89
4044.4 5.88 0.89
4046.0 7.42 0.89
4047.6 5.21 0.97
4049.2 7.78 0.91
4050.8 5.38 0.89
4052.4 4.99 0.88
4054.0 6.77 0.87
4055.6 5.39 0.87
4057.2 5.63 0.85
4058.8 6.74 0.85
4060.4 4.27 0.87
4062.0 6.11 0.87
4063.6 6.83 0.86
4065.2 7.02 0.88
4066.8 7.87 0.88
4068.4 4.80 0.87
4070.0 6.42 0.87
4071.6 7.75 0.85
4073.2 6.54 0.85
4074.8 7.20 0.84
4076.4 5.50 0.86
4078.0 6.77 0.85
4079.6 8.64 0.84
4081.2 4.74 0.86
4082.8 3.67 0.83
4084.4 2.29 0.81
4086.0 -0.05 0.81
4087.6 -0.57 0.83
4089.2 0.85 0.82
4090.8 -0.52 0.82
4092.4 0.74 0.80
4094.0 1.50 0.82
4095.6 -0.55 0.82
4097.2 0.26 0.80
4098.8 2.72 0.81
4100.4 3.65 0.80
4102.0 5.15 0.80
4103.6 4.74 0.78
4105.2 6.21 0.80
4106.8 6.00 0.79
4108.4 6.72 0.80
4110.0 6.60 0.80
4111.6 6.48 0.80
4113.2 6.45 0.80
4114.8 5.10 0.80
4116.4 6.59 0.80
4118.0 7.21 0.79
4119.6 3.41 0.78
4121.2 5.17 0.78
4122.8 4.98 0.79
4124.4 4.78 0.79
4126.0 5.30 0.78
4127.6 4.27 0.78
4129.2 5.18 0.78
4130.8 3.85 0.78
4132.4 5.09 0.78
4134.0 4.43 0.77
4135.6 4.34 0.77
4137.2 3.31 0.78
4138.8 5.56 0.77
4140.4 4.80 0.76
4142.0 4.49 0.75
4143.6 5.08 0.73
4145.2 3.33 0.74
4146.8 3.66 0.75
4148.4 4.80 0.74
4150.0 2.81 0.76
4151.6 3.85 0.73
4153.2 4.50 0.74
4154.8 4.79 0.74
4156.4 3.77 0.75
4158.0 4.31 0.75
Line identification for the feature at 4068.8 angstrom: C IV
